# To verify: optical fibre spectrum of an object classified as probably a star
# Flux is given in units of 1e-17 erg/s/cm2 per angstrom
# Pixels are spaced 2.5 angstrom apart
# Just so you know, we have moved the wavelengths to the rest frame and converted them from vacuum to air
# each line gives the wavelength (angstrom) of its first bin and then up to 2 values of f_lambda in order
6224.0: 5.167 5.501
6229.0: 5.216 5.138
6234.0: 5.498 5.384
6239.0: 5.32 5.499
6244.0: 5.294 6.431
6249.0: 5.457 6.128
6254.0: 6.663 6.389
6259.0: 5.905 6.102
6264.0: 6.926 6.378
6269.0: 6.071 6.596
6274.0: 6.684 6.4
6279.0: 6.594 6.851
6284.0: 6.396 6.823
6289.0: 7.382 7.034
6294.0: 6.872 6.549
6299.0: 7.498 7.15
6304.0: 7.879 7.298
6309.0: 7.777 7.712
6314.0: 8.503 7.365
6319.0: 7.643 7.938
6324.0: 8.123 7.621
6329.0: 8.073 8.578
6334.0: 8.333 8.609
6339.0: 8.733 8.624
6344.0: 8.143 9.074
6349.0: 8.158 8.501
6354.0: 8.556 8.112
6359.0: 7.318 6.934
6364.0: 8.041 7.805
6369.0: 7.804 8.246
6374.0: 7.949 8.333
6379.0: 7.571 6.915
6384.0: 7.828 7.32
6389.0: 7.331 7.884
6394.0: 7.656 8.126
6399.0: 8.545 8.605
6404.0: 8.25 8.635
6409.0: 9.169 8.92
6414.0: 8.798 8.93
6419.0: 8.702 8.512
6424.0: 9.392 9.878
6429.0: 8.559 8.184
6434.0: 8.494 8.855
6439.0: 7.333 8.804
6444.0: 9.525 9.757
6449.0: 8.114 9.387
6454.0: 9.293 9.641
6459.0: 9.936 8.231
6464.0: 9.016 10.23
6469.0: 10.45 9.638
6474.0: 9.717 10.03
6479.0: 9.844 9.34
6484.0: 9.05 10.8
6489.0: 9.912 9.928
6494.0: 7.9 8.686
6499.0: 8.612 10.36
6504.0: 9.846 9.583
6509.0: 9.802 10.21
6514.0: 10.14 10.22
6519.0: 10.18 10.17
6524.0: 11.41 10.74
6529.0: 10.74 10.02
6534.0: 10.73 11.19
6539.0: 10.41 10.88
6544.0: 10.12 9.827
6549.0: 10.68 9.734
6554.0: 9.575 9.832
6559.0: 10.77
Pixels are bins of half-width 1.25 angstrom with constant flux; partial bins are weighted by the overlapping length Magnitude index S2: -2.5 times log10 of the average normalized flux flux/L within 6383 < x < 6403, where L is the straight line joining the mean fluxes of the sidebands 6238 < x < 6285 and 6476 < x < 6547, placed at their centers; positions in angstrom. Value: 0.04 mag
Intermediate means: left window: 6.22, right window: 10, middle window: 7.92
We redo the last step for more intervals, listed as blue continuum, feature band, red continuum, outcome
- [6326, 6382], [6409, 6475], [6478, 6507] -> -0.01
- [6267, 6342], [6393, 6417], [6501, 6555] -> 0.02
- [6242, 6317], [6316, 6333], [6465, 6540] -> -0.07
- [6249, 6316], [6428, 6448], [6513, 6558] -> 0.04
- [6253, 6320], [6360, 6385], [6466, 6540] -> 0.06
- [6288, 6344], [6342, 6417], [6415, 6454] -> 0.03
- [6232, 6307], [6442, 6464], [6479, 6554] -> -0.01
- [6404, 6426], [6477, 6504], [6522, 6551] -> 0.05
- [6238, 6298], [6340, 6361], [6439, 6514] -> -0.09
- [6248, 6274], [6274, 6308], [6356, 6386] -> -0.05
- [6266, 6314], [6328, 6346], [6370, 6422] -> -0.13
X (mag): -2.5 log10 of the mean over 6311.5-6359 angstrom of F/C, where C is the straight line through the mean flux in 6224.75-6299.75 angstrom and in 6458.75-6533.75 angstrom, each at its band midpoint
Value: -0.12 mag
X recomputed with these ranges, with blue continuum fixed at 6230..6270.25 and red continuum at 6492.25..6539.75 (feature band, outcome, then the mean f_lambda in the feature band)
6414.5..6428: -0.06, 9.06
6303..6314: -0.14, 7.76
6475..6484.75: -0.01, 9.6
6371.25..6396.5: 0.04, 7.7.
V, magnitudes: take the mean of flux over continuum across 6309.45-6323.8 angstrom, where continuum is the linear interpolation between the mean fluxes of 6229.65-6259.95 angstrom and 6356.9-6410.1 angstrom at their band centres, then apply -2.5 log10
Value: -0.14 mag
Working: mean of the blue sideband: 5.75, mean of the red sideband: 7.92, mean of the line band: 7.85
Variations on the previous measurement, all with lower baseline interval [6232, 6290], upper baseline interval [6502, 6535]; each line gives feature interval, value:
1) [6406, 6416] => -0.039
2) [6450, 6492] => -0.014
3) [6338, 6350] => -0.139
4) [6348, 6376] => -0.021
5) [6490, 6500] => 0.128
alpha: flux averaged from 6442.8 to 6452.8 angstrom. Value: 9.19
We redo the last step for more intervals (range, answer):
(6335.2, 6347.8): 8.63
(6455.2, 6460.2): 9.78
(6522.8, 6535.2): 10.7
